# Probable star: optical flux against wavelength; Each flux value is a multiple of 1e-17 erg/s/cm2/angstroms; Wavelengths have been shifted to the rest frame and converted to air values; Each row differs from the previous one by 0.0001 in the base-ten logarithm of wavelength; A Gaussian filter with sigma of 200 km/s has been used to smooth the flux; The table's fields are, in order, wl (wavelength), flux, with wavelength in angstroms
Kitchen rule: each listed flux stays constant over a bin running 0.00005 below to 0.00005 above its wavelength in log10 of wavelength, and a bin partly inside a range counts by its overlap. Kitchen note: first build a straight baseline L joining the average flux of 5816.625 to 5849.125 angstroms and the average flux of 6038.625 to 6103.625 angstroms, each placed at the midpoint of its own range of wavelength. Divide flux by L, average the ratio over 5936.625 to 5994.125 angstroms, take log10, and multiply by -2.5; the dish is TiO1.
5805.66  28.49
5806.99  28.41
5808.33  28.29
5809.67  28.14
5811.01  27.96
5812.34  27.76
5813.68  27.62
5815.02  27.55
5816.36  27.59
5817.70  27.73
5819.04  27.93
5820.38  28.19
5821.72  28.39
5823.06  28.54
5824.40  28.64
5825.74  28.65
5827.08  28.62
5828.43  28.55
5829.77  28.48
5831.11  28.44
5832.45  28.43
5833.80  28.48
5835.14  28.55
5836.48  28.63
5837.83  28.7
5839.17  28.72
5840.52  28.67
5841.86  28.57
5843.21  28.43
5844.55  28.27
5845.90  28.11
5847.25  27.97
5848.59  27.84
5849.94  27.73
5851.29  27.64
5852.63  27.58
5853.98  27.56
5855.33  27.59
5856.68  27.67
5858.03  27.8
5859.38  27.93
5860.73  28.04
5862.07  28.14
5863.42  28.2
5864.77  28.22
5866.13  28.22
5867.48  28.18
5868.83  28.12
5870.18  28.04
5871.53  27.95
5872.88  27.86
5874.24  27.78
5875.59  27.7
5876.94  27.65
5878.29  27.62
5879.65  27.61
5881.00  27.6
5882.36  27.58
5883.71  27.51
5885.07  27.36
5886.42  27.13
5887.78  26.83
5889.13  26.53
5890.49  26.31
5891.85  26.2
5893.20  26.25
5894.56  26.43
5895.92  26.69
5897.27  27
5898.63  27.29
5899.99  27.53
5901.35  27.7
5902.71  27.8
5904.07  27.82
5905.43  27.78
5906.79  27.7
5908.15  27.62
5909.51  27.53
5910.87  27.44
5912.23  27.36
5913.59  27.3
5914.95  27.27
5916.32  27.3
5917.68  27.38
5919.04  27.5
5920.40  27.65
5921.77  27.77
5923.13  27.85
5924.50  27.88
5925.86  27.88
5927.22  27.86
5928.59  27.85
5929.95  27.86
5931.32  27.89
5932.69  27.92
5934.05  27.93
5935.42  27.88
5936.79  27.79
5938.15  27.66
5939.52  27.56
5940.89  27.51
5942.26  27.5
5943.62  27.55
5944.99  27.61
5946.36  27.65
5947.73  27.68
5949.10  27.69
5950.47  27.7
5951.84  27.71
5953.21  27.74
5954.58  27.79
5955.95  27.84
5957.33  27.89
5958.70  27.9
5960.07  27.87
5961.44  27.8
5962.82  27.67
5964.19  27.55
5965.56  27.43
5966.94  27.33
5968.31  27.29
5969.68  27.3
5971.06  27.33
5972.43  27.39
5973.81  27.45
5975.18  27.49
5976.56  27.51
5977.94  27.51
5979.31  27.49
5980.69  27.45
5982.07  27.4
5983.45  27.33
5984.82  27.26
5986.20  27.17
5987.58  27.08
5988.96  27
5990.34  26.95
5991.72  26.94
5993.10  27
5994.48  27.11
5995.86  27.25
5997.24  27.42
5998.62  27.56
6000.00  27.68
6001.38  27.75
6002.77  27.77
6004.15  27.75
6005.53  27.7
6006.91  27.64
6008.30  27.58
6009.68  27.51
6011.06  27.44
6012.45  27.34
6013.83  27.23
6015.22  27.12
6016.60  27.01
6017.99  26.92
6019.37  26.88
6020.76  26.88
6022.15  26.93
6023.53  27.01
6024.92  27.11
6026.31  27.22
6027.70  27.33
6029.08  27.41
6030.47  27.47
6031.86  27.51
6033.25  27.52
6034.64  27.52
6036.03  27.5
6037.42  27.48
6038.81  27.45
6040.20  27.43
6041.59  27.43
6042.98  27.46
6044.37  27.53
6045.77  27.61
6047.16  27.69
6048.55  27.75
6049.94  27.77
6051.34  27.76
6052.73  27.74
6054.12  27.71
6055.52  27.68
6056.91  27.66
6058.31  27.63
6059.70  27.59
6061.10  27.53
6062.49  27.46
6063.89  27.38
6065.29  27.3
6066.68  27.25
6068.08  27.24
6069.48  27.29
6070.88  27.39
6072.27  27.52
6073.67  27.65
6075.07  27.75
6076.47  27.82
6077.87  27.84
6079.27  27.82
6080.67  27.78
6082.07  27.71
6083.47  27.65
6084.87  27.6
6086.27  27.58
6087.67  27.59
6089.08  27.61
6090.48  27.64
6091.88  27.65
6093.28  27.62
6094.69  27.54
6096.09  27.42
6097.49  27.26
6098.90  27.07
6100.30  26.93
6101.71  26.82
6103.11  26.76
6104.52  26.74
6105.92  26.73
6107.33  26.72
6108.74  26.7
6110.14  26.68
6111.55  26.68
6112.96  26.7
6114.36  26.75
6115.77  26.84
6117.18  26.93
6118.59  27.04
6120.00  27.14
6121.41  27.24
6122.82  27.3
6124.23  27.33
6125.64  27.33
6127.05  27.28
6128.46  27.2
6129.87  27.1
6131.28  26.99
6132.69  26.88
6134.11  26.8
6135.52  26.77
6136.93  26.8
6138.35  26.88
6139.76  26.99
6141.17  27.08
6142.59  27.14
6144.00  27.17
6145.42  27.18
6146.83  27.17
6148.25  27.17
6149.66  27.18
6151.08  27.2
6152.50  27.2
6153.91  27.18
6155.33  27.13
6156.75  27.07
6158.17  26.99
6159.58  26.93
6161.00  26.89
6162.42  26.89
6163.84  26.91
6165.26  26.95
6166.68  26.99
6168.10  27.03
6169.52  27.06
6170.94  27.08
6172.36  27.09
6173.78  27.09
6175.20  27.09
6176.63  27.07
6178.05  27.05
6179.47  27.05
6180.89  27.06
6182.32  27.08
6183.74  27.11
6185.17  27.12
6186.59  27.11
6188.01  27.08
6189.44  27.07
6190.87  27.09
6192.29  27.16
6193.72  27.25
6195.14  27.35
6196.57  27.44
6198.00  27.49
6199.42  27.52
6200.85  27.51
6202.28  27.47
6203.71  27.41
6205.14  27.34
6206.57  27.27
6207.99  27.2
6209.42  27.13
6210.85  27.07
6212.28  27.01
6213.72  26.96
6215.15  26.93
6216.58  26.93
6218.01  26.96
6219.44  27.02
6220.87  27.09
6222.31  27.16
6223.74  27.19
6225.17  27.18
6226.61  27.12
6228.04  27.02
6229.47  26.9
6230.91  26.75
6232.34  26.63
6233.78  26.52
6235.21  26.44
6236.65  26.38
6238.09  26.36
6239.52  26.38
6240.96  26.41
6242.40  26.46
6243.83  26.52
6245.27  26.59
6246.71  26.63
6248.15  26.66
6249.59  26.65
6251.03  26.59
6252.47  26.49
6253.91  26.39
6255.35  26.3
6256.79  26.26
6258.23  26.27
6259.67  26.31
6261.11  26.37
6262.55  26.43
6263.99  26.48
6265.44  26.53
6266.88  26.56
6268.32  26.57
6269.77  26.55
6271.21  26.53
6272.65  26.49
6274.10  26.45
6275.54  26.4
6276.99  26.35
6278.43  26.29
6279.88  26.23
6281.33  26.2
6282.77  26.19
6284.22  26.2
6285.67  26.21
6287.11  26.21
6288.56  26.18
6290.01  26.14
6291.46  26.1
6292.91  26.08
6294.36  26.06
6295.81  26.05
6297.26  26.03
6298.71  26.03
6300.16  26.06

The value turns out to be 0.02 mag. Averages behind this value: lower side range 28.4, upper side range 27.5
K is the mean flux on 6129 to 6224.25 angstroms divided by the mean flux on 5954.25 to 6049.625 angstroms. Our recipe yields 1.0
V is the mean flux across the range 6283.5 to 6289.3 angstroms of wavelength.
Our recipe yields 26.2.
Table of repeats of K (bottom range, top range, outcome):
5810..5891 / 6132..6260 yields 0.96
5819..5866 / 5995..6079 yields 0.97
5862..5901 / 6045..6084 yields 1.01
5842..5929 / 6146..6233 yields 0.98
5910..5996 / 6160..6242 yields 0.98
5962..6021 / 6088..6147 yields 0.99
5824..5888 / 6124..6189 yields 0.97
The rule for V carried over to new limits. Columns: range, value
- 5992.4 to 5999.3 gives 27.3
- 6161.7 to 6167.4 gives 26.9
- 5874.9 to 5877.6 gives 27.7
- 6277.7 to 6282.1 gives 26.3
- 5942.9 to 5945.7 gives 27.6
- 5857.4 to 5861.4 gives 27.9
